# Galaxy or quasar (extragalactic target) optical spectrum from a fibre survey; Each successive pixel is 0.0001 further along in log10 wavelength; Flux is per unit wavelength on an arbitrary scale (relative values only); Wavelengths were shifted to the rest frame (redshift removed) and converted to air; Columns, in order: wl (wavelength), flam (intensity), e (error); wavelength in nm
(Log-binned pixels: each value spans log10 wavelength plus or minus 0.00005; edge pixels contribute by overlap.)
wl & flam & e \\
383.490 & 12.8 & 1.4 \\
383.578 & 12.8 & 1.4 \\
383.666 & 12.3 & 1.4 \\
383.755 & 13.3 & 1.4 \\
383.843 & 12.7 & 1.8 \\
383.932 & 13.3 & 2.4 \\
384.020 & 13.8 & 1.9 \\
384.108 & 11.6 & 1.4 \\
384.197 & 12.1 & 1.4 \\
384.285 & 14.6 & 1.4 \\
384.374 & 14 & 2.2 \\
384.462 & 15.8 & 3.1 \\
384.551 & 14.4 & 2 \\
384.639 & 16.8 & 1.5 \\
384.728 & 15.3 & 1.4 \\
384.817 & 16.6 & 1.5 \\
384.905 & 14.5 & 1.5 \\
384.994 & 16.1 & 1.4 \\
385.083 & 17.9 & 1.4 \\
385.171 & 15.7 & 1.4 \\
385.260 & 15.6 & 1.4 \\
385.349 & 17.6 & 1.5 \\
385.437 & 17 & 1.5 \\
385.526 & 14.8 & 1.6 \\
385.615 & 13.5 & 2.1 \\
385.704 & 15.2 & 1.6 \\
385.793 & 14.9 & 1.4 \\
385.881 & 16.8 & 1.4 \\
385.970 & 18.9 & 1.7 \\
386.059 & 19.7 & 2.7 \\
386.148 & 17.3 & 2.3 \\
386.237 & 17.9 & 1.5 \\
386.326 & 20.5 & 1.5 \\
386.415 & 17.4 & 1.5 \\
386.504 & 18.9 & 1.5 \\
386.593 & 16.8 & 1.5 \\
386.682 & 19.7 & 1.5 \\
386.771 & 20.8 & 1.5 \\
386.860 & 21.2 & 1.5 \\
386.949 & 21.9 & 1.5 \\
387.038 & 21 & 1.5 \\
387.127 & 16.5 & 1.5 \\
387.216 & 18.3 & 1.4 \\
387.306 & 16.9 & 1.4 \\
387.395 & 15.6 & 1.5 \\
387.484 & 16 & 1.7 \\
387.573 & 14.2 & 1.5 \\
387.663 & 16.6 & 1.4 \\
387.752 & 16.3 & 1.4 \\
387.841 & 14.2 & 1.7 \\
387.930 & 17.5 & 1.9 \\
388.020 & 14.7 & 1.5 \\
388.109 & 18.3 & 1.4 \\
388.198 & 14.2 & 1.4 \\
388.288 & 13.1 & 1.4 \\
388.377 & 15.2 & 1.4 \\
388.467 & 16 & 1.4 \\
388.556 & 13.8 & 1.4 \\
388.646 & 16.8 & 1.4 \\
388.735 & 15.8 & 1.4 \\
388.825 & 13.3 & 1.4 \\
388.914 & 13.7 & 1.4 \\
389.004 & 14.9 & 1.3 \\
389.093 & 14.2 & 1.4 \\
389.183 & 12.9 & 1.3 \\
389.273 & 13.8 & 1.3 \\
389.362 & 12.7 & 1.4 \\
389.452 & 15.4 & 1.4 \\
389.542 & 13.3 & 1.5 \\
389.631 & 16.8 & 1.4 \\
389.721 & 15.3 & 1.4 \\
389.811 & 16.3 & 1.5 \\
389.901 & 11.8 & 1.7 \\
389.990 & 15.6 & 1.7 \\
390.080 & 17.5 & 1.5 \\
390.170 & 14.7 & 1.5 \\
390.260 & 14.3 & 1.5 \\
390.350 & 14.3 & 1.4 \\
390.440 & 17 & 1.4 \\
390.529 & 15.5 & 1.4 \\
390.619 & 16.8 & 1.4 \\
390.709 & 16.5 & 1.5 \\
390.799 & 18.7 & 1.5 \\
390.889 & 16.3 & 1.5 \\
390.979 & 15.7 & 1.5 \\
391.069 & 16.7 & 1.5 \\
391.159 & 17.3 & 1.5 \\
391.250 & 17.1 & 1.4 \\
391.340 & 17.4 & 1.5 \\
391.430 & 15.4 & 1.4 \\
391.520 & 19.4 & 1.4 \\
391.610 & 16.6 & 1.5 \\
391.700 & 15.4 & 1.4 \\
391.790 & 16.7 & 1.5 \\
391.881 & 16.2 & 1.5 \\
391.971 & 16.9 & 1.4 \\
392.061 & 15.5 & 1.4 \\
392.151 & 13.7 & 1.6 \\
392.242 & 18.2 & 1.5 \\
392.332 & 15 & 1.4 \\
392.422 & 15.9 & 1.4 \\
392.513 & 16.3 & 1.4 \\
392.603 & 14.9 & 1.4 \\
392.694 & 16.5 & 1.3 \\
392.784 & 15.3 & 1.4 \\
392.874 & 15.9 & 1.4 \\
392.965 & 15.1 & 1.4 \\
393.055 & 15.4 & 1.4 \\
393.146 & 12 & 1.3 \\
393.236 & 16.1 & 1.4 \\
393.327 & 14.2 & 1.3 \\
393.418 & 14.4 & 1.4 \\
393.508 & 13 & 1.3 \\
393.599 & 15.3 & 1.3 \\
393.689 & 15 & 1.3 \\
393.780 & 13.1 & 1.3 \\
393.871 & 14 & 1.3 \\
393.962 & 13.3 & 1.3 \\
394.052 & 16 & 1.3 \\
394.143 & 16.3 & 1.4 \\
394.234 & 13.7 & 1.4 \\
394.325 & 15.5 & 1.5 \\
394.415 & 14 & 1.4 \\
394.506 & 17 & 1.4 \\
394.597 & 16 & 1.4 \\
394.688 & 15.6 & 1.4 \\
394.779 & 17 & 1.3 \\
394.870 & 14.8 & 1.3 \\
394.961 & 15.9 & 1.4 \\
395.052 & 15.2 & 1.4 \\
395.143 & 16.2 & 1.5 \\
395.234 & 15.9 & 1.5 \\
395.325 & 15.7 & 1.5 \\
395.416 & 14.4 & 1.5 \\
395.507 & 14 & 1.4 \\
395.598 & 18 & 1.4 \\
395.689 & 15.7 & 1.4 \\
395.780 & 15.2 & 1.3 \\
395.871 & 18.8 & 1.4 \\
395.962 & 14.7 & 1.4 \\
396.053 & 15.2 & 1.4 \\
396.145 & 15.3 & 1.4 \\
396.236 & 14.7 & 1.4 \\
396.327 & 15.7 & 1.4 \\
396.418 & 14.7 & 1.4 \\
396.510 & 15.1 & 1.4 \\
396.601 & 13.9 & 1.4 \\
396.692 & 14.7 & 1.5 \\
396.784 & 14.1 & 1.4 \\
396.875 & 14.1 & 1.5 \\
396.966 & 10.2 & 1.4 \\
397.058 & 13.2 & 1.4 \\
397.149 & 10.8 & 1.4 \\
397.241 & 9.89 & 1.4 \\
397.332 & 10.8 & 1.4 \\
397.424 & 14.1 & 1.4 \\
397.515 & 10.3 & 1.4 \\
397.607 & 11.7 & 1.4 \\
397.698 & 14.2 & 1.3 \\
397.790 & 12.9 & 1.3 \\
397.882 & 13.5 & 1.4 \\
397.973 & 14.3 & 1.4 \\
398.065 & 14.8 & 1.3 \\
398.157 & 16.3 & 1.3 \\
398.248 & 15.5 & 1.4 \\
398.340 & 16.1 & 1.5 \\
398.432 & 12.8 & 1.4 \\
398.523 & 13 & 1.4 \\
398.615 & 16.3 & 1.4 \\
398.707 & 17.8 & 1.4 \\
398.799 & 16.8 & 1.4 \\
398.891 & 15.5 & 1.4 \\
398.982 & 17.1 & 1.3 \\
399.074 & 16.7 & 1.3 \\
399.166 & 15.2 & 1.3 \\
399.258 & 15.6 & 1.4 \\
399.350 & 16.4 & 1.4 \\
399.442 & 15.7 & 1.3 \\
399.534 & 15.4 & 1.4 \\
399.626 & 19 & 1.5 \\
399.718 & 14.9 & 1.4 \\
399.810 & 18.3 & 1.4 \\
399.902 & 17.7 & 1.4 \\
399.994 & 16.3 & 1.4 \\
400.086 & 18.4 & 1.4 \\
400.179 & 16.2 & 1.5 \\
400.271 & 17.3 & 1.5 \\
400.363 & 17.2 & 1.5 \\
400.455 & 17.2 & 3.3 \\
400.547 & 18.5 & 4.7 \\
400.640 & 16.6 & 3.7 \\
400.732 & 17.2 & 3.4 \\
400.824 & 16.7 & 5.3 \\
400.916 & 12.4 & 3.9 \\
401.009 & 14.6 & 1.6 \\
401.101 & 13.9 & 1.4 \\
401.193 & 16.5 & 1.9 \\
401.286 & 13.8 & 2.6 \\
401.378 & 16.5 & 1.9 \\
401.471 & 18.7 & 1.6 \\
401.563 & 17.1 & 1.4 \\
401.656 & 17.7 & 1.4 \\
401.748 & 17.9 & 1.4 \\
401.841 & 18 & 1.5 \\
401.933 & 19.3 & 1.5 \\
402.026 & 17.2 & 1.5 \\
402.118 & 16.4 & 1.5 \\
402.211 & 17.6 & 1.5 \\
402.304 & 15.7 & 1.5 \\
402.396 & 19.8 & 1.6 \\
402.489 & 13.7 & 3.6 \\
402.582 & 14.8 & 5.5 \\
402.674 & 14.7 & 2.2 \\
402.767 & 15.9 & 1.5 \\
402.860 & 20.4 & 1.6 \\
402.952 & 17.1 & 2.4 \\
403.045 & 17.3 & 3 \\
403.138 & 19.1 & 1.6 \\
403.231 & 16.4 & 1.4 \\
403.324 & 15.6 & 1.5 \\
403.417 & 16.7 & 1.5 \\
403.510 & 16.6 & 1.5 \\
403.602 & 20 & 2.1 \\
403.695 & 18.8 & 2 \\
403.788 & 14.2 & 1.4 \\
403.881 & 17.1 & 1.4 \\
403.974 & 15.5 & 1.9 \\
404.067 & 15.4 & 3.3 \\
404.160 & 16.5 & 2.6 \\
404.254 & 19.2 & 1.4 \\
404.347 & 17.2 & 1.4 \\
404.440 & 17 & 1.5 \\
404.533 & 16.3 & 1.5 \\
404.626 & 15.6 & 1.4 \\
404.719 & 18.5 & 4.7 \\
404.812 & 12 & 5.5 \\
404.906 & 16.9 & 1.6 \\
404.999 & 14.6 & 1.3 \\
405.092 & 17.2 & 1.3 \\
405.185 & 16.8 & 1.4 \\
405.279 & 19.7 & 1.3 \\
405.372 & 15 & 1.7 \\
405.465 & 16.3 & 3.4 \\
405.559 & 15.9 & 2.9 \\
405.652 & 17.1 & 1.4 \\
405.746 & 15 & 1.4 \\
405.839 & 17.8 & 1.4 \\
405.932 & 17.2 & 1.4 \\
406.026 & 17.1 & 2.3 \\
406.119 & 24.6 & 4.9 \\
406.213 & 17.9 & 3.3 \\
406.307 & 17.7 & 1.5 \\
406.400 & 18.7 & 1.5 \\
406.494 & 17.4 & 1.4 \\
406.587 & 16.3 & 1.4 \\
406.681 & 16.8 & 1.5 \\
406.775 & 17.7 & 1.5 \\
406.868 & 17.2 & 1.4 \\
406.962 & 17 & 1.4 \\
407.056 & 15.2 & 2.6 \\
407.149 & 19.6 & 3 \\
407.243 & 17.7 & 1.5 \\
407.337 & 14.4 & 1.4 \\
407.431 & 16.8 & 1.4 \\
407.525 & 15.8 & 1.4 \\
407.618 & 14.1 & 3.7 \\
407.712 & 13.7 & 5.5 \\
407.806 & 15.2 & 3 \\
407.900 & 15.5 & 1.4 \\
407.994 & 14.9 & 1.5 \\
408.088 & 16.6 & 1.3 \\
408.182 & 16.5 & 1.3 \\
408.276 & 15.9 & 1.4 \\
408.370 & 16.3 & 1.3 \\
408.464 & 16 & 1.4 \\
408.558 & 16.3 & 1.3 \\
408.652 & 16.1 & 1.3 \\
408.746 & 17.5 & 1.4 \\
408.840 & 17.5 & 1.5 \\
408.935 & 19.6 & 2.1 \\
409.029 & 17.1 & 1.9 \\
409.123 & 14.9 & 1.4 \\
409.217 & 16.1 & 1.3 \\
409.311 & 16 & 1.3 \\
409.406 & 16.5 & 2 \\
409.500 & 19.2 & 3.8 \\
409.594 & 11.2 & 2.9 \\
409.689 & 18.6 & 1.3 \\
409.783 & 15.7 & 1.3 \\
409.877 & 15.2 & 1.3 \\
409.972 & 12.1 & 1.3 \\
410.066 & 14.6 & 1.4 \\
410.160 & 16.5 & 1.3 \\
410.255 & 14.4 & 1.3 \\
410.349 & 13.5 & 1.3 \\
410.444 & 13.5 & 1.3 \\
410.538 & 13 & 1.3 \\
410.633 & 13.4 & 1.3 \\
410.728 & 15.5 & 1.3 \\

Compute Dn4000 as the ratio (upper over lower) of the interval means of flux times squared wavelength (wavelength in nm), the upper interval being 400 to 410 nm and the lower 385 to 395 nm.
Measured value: 1.1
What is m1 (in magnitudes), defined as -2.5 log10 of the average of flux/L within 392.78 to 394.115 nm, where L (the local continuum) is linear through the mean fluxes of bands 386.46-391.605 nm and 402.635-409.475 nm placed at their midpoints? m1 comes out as 0.125 mag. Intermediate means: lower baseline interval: 16.2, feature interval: 14.5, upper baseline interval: 16.8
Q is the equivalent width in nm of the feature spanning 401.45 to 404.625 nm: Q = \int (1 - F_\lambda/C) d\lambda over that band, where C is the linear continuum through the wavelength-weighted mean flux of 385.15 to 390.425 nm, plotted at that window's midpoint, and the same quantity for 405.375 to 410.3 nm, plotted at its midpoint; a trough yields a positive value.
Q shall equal -0.13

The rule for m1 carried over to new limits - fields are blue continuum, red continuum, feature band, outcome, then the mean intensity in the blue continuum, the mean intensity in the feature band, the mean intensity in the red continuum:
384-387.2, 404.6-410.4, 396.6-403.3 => 0.06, 16.8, 15.7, 16.4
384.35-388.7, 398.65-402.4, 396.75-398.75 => 0.23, 16.7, 13.5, 16.7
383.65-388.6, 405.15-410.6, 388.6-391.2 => 0.06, 16.2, 15.3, 16.3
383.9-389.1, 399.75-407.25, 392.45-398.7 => 0.14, 16.2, 14.6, 16.9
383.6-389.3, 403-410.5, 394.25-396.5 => 0.04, 15.9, 15.6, 16.5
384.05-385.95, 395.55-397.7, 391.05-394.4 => -0.08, 15.3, 15.5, 14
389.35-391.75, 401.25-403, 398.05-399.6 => 0.06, 16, 15.8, 17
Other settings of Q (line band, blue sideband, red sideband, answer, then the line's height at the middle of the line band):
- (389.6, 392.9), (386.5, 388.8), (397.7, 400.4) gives 0.10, 16.6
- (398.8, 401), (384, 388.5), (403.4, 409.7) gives 0.01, 16.6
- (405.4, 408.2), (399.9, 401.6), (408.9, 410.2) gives -0.12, 16.1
